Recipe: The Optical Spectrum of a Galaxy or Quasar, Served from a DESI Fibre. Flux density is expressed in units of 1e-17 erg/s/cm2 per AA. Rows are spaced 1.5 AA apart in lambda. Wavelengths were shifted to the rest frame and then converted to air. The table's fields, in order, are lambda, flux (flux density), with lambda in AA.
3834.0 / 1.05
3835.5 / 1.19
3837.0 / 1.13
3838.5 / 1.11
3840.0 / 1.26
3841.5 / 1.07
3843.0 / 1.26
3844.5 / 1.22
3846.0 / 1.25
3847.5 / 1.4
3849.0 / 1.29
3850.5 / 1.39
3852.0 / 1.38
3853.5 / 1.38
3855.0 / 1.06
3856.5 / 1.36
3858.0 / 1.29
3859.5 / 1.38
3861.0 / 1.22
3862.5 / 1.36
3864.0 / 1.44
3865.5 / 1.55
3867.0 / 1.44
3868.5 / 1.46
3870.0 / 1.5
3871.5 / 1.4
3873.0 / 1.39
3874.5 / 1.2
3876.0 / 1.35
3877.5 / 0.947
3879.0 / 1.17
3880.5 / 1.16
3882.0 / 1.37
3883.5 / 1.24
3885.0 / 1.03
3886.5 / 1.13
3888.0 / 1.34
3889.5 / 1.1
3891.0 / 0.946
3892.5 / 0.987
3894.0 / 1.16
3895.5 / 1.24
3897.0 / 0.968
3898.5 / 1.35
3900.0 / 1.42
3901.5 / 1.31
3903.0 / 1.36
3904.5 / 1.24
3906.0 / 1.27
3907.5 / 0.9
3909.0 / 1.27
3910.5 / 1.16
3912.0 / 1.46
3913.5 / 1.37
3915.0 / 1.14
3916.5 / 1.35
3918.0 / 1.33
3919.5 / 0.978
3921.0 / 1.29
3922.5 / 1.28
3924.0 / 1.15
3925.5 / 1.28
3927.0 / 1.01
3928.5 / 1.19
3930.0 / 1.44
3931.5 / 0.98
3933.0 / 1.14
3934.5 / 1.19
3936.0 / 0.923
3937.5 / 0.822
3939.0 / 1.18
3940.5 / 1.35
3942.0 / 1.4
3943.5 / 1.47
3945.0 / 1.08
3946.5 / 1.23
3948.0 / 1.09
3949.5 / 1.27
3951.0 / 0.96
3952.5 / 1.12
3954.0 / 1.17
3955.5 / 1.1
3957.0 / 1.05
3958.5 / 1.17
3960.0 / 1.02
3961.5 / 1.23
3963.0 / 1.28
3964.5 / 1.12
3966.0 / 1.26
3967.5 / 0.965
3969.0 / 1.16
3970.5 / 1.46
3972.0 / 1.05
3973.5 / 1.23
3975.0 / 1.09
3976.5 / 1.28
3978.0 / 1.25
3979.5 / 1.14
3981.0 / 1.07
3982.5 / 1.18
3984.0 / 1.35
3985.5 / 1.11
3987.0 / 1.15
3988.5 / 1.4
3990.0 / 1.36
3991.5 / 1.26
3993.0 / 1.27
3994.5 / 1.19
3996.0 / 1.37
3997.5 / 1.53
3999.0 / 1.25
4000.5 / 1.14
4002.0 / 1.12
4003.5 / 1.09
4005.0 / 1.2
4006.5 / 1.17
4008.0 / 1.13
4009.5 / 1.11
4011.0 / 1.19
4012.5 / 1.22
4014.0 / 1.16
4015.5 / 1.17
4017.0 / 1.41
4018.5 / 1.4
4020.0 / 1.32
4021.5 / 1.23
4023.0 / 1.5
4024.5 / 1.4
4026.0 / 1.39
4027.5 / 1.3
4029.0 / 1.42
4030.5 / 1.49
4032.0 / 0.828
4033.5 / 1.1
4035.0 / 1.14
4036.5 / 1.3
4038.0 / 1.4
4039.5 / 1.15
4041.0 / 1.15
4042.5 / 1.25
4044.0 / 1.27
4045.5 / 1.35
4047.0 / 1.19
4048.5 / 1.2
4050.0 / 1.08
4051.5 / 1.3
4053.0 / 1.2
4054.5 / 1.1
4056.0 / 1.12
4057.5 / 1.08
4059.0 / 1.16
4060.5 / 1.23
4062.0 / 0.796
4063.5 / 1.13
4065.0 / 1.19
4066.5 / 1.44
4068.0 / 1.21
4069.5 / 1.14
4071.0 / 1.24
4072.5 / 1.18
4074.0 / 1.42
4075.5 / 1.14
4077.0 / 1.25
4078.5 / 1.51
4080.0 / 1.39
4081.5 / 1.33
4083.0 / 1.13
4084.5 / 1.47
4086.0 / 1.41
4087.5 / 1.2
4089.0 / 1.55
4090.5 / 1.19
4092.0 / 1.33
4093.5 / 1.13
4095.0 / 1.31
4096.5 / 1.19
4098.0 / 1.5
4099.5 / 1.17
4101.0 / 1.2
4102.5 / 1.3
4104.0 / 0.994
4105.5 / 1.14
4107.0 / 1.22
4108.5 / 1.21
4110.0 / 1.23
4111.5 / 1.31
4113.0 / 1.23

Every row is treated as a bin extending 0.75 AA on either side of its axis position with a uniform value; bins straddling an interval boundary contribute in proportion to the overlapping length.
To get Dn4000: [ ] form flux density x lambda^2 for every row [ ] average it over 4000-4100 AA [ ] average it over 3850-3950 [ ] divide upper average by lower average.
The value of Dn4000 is 1.08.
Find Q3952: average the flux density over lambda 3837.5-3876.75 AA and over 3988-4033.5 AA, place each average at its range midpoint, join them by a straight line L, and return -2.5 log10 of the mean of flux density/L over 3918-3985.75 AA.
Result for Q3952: 0.10 mag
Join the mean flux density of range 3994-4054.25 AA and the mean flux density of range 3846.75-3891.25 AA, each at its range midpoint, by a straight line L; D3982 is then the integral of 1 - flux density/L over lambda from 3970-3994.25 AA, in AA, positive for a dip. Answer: 0.6 AA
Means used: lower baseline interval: 1.29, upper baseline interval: 1.24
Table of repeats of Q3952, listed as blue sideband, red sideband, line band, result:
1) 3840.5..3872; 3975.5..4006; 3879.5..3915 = 0.09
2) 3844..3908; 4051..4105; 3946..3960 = 0.12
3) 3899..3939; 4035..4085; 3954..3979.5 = 0.04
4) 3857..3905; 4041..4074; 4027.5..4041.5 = -0.02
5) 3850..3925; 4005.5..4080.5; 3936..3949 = 0.05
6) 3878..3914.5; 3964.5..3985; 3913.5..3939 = 0.03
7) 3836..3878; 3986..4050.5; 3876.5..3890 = 0.11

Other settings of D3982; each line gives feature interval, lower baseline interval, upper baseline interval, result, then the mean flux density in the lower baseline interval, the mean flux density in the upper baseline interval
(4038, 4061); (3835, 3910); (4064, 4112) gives 1.3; 1.25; 1.27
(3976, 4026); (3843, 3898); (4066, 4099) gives 1.5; 1.26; 1.3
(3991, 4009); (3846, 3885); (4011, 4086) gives 0.6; 1.32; 1.25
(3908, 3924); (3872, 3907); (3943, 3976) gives -0.9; 1.2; 1.16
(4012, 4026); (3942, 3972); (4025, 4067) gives -1.4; 1.17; 1.21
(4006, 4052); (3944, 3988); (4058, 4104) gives -1.3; 1.16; 1.26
